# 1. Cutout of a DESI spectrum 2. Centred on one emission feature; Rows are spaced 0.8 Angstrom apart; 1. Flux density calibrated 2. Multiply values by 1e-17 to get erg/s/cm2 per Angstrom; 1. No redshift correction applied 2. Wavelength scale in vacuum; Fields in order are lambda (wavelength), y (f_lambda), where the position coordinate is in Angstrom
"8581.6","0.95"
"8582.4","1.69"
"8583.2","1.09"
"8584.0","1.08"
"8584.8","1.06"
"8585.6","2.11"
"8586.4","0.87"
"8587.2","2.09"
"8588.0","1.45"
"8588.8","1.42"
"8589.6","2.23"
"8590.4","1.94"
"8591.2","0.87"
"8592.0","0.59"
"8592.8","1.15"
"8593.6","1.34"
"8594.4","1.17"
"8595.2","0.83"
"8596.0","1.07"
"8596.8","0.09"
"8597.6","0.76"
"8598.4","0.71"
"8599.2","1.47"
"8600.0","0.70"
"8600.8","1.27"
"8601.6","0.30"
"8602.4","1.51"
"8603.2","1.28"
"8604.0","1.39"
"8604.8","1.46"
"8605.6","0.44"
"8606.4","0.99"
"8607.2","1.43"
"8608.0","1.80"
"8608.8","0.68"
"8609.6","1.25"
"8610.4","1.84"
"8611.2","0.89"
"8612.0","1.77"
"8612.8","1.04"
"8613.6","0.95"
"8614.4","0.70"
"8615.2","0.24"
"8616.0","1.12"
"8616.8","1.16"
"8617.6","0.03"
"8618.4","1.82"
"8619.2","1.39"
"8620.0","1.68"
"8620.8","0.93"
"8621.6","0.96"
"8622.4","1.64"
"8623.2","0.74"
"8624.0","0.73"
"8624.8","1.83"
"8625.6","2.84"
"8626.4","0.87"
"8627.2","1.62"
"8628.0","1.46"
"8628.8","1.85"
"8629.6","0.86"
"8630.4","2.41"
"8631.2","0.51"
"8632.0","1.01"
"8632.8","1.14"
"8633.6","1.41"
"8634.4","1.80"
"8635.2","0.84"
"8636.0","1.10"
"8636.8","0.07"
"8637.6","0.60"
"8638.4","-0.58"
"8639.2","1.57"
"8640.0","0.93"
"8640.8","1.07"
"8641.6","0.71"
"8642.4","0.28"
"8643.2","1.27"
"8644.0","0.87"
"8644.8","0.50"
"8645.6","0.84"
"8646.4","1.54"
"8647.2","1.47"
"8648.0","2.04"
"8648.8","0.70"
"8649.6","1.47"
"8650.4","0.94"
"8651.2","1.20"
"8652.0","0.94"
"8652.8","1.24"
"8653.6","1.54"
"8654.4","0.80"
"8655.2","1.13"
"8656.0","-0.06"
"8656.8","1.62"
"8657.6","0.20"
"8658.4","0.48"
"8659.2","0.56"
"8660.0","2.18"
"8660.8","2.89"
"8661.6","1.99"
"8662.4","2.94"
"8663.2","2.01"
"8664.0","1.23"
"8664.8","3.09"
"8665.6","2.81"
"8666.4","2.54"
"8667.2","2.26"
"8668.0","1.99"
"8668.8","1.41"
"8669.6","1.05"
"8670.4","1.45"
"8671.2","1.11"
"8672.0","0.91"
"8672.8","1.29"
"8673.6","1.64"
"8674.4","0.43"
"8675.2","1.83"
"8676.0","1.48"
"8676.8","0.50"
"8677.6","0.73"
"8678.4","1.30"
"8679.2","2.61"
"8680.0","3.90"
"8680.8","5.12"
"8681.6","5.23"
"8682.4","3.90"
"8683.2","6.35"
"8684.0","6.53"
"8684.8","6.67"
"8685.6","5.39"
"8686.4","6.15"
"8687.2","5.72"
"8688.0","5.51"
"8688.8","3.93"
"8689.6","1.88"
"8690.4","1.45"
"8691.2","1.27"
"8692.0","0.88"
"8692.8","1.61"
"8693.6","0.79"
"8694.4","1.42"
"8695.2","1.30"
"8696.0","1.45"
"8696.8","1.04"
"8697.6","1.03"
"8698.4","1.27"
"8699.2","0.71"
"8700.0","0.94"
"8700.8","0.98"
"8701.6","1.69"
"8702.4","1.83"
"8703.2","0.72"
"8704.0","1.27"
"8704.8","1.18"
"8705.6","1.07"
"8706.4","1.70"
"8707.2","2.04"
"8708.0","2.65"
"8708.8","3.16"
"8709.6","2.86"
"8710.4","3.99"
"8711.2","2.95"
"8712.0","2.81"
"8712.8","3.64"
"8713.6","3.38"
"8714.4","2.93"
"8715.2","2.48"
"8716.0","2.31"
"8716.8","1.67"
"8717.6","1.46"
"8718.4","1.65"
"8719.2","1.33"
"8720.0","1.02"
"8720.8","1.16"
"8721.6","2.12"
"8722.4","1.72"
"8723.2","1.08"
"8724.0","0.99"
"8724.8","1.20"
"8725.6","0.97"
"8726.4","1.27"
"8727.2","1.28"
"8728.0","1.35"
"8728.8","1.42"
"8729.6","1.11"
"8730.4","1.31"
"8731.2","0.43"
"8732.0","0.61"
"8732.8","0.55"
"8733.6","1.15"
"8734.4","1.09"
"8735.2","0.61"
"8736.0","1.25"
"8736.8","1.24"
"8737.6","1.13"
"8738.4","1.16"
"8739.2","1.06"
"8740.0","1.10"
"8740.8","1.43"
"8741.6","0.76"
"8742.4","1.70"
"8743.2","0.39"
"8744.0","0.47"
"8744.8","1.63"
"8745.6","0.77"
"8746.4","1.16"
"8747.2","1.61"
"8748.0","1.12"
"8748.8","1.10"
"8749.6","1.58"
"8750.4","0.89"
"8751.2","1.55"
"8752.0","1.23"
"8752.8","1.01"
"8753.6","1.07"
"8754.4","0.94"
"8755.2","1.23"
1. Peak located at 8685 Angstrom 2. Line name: Halpha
